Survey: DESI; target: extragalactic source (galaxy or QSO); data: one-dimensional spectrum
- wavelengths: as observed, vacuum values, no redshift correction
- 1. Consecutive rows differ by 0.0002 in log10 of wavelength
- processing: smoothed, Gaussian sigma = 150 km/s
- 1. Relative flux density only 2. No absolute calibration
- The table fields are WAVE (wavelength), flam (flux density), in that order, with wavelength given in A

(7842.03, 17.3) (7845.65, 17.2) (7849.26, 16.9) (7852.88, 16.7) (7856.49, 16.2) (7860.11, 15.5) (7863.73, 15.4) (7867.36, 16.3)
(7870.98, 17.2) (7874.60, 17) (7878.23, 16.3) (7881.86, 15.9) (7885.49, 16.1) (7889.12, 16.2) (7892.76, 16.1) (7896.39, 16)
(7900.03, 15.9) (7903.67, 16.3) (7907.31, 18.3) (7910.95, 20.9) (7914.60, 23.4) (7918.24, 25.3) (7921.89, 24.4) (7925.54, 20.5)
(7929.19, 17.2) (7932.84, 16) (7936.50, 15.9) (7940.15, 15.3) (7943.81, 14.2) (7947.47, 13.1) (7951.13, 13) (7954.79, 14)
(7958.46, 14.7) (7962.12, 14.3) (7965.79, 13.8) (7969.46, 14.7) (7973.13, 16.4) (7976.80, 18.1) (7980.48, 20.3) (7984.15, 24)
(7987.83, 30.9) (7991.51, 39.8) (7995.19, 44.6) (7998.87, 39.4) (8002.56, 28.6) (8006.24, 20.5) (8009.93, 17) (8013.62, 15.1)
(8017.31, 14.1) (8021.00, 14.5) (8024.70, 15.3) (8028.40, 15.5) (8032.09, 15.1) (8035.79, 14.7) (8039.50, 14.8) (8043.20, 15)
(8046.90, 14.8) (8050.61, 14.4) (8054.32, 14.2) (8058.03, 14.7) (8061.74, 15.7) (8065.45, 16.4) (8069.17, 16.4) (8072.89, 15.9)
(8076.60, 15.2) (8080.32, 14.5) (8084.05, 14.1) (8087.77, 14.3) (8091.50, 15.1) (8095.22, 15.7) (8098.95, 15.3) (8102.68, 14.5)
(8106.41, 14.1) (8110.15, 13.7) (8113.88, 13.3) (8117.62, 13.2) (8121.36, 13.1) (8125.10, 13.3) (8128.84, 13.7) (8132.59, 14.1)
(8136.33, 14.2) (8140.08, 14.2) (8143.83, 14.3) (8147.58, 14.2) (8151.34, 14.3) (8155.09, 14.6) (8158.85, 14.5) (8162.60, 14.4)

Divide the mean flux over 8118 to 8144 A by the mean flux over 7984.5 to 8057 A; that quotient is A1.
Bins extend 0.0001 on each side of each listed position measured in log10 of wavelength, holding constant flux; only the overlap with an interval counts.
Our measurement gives 0.66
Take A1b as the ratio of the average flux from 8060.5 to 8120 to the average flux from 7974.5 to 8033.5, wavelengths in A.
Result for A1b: 0.6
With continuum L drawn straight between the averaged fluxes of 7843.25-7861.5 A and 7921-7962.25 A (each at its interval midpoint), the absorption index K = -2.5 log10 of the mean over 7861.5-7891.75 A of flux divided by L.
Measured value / 0.01 mag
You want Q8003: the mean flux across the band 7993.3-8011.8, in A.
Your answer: 30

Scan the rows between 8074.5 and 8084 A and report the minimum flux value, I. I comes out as 14.5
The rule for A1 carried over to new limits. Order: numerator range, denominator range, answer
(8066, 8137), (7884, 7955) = 0.83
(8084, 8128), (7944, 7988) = 0.85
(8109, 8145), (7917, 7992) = 0.74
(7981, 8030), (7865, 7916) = 1.42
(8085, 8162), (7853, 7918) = 0.83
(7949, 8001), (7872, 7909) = 1.38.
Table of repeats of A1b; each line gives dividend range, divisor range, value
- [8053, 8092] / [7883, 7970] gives 0.90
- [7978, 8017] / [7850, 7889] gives 1.68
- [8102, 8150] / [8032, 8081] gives 0.91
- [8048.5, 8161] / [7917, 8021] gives 0.71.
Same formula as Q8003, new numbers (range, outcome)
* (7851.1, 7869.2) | 16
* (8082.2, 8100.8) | 14.9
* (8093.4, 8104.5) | 15.2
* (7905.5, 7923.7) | 22.5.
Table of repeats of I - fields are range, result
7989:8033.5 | 14.1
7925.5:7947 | 14.2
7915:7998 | 13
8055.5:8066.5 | 14.7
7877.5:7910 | 15.9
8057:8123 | 13.1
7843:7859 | 16.2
